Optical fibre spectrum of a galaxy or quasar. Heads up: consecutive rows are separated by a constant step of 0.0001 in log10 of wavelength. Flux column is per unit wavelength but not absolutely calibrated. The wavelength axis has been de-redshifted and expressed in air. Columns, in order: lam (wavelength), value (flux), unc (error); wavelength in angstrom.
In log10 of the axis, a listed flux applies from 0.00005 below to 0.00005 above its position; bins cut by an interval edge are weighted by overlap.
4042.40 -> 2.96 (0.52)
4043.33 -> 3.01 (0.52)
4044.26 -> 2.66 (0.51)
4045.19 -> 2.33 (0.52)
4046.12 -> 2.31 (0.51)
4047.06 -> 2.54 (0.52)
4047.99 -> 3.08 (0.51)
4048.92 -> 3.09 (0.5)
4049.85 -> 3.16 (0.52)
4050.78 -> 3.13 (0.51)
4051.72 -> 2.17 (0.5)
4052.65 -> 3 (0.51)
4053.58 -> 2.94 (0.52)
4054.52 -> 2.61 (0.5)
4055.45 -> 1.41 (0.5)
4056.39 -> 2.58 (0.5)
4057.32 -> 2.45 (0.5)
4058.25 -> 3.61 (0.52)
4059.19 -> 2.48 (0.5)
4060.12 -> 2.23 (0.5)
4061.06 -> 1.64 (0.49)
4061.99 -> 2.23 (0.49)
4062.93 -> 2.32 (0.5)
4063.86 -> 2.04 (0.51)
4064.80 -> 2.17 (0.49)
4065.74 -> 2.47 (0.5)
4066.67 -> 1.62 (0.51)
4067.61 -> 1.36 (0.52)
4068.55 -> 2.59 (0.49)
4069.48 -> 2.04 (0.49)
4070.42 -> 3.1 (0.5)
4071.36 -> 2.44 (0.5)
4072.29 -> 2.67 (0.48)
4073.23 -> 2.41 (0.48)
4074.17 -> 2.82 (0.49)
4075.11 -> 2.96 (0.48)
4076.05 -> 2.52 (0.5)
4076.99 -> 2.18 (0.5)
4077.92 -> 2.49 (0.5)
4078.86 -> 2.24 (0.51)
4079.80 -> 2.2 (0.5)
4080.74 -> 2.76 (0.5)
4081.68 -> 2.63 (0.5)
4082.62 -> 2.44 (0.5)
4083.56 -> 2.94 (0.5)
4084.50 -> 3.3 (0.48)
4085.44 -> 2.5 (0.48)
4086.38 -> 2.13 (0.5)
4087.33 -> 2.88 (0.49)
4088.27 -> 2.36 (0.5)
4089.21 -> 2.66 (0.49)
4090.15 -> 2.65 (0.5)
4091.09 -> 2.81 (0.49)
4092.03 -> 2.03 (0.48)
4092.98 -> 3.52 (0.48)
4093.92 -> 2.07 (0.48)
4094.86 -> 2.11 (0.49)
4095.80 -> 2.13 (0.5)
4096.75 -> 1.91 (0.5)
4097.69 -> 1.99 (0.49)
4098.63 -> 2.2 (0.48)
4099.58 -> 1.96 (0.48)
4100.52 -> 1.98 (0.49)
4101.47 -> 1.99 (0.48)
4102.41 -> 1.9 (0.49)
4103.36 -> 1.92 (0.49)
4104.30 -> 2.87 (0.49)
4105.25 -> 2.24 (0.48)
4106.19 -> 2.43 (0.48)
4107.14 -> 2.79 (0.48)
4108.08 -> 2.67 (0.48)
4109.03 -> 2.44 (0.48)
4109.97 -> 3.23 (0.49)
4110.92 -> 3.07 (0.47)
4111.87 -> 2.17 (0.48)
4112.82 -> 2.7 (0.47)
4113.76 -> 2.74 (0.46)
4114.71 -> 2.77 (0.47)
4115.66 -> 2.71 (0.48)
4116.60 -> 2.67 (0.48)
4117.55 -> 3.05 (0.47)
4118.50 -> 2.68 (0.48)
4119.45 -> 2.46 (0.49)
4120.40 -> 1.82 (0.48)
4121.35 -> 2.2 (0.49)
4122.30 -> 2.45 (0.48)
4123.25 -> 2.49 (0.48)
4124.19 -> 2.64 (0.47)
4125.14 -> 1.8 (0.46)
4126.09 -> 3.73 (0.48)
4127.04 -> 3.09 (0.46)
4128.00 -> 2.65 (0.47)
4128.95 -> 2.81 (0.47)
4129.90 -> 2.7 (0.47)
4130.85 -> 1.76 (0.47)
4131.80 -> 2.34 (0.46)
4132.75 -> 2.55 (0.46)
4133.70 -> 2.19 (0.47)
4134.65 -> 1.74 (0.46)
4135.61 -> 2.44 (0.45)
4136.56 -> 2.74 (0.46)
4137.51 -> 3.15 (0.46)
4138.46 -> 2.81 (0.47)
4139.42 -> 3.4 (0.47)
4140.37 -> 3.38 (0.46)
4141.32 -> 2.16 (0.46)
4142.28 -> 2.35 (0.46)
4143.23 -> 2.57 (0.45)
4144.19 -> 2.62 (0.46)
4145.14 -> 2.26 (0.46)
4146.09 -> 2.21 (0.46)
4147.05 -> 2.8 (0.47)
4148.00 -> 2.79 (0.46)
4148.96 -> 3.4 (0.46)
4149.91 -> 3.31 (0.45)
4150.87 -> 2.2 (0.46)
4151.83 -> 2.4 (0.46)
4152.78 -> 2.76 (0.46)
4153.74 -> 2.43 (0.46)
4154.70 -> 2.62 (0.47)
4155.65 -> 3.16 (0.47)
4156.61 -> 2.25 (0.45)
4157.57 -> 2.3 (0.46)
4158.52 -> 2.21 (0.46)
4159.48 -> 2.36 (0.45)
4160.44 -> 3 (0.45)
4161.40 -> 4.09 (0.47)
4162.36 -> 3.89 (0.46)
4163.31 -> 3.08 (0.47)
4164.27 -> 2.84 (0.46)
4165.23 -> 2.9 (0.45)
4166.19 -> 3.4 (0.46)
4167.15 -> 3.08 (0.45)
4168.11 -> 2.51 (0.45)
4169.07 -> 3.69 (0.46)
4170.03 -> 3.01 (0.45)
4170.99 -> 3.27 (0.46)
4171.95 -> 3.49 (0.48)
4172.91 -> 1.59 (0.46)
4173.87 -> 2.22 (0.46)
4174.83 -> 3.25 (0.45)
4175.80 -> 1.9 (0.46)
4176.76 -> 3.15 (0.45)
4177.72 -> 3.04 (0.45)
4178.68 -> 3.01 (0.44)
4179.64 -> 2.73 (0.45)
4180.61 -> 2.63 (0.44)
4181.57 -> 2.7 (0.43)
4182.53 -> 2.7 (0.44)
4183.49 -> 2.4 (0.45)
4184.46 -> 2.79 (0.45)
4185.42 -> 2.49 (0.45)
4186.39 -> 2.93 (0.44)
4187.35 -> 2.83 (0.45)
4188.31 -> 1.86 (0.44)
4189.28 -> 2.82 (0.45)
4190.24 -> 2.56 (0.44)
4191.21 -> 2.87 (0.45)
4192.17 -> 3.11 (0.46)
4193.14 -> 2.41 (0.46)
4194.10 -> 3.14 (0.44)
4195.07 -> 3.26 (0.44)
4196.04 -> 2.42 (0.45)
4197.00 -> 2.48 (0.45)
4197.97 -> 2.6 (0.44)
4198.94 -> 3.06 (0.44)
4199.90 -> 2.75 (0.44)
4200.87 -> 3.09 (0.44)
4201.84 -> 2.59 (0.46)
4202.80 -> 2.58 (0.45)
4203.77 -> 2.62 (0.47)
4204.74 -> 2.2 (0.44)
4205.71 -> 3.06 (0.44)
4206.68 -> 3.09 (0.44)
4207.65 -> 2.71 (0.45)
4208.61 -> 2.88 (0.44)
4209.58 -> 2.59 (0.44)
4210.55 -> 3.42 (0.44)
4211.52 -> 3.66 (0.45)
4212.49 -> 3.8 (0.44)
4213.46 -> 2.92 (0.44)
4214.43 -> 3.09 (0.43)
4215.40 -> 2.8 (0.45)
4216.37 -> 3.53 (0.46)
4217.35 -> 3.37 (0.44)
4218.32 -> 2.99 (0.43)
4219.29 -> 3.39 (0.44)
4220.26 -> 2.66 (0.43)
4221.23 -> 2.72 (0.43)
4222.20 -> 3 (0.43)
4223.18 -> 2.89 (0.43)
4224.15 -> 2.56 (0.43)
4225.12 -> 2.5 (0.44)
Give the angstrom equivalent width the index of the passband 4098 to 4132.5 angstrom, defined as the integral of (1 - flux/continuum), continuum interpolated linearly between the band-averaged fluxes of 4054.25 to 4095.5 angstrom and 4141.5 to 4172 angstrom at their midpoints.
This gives 1.8 angstrom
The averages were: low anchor 2.45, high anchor 2.84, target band 2.5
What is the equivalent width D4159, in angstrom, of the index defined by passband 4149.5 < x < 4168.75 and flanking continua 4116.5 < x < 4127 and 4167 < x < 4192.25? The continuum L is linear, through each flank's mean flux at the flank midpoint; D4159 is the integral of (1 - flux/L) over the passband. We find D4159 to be -1.1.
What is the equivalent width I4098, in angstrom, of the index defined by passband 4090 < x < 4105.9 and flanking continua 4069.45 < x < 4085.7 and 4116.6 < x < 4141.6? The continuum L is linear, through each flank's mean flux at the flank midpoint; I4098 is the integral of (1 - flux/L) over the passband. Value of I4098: 2.2 angstrom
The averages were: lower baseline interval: 2.61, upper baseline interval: 2.59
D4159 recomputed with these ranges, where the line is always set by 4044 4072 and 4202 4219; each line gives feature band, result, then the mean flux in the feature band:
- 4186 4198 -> 0.9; 2.72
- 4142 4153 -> 0.6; 2.64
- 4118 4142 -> 1.4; 2.57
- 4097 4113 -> 1.6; 2.37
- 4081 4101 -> 1.1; 2.44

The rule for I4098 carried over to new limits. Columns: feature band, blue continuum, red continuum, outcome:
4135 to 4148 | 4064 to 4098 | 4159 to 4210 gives -0.1 angstrom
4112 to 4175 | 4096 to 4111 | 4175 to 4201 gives -4.7 angstrom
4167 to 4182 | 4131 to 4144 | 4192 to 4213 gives -0.4 angstrom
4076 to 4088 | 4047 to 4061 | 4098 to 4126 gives 0.1 angstrom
